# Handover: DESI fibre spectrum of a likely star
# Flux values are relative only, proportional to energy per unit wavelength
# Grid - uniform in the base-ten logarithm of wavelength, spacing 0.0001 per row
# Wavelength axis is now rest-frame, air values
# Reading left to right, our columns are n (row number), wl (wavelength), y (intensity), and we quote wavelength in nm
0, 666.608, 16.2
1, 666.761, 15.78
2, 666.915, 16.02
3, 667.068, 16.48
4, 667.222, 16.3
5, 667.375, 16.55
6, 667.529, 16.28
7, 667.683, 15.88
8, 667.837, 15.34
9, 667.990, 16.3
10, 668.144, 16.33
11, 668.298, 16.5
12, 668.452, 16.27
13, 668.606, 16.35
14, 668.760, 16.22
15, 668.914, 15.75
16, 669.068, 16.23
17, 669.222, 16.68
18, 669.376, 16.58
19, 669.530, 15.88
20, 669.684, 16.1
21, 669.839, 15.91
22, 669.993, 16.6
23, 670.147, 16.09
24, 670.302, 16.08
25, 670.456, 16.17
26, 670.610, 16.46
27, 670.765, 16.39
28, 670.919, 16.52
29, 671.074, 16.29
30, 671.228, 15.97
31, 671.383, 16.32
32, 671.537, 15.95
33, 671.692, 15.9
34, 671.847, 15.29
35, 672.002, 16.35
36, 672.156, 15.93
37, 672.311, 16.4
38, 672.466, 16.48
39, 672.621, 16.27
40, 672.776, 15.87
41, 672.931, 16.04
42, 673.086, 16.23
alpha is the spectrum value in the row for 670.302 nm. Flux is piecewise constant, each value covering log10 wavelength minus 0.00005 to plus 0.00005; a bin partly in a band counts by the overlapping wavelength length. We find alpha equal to 16.08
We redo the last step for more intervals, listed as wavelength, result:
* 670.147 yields 16.09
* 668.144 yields 16.33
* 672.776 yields 15.87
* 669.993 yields 16.6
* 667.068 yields 16.48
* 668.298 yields 16.5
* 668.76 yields 16.22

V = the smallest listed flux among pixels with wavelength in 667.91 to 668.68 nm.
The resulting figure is 16.27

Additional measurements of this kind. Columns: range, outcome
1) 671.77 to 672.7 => 15.29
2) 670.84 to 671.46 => 15.97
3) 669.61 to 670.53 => 15.91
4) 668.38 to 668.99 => 15.75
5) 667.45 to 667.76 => 15.88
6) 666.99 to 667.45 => 16.3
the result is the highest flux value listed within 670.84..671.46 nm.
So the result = 16.52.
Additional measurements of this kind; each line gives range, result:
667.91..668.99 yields 16.5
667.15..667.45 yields 16.55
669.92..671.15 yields 16.6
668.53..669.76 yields 16.68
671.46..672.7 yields 16.48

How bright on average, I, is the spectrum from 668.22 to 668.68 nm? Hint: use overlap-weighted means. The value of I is 16.4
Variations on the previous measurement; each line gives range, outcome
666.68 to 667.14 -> 16.1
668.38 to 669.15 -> 16.2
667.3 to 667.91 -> 16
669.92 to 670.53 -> 16.2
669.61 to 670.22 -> 16.2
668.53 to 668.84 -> 16.3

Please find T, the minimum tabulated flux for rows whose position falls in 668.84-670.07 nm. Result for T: 15.75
